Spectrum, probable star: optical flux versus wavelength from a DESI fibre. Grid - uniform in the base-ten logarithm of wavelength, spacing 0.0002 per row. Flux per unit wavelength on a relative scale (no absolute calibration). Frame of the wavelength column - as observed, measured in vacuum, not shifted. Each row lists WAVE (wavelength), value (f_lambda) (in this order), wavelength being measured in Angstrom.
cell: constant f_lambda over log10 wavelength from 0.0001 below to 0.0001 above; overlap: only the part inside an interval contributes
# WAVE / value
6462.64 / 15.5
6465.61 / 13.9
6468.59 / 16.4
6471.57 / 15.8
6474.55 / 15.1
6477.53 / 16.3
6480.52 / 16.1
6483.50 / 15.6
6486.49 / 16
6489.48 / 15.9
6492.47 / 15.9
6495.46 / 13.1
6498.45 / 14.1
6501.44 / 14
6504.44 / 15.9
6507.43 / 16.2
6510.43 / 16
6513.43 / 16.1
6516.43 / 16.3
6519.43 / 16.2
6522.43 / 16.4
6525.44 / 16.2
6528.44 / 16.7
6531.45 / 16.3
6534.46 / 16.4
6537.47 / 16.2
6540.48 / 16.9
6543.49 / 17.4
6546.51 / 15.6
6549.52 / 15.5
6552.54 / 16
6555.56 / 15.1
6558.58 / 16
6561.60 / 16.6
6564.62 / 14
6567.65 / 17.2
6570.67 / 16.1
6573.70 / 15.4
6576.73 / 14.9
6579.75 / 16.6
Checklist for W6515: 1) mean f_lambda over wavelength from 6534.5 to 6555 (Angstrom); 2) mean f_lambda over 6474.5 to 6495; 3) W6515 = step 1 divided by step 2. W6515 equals 1.0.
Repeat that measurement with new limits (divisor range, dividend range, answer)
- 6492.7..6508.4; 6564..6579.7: 1.07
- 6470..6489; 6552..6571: 1.00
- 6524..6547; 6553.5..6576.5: 0.95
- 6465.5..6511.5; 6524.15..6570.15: 1.05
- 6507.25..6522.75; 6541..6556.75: 0.99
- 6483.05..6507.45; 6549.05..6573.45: 1.05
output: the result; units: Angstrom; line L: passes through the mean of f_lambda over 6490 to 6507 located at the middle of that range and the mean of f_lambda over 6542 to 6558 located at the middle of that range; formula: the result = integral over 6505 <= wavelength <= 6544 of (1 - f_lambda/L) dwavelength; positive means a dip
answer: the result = -2.6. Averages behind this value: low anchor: 14.8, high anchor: 15.9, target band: 16.4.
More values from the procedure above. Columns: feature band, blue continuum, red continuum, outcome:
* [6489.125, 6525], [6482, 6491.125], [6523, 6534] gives 1.3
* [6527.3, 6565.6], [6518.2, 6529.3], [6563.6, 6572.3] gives 0.1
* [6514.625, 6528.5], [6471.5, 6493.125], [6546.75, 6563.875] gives -0.5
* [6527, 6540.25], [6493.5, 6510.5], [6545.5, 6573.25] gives -0.9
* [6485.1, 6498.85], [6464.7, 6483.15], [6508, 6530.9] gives 0.7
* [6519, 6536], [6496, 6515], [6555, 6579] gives -1.0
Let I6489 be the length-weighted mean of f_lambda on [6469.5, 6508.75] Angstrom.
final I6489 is 15.4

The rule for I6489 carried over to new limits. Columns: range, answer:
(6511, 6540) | 16.3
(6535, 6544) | 16.7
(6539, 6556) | 16.1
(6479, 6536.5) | 15.8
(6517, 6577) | 16.1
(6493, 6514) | 15.1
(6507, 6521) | 16.2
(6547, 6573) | 15.8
